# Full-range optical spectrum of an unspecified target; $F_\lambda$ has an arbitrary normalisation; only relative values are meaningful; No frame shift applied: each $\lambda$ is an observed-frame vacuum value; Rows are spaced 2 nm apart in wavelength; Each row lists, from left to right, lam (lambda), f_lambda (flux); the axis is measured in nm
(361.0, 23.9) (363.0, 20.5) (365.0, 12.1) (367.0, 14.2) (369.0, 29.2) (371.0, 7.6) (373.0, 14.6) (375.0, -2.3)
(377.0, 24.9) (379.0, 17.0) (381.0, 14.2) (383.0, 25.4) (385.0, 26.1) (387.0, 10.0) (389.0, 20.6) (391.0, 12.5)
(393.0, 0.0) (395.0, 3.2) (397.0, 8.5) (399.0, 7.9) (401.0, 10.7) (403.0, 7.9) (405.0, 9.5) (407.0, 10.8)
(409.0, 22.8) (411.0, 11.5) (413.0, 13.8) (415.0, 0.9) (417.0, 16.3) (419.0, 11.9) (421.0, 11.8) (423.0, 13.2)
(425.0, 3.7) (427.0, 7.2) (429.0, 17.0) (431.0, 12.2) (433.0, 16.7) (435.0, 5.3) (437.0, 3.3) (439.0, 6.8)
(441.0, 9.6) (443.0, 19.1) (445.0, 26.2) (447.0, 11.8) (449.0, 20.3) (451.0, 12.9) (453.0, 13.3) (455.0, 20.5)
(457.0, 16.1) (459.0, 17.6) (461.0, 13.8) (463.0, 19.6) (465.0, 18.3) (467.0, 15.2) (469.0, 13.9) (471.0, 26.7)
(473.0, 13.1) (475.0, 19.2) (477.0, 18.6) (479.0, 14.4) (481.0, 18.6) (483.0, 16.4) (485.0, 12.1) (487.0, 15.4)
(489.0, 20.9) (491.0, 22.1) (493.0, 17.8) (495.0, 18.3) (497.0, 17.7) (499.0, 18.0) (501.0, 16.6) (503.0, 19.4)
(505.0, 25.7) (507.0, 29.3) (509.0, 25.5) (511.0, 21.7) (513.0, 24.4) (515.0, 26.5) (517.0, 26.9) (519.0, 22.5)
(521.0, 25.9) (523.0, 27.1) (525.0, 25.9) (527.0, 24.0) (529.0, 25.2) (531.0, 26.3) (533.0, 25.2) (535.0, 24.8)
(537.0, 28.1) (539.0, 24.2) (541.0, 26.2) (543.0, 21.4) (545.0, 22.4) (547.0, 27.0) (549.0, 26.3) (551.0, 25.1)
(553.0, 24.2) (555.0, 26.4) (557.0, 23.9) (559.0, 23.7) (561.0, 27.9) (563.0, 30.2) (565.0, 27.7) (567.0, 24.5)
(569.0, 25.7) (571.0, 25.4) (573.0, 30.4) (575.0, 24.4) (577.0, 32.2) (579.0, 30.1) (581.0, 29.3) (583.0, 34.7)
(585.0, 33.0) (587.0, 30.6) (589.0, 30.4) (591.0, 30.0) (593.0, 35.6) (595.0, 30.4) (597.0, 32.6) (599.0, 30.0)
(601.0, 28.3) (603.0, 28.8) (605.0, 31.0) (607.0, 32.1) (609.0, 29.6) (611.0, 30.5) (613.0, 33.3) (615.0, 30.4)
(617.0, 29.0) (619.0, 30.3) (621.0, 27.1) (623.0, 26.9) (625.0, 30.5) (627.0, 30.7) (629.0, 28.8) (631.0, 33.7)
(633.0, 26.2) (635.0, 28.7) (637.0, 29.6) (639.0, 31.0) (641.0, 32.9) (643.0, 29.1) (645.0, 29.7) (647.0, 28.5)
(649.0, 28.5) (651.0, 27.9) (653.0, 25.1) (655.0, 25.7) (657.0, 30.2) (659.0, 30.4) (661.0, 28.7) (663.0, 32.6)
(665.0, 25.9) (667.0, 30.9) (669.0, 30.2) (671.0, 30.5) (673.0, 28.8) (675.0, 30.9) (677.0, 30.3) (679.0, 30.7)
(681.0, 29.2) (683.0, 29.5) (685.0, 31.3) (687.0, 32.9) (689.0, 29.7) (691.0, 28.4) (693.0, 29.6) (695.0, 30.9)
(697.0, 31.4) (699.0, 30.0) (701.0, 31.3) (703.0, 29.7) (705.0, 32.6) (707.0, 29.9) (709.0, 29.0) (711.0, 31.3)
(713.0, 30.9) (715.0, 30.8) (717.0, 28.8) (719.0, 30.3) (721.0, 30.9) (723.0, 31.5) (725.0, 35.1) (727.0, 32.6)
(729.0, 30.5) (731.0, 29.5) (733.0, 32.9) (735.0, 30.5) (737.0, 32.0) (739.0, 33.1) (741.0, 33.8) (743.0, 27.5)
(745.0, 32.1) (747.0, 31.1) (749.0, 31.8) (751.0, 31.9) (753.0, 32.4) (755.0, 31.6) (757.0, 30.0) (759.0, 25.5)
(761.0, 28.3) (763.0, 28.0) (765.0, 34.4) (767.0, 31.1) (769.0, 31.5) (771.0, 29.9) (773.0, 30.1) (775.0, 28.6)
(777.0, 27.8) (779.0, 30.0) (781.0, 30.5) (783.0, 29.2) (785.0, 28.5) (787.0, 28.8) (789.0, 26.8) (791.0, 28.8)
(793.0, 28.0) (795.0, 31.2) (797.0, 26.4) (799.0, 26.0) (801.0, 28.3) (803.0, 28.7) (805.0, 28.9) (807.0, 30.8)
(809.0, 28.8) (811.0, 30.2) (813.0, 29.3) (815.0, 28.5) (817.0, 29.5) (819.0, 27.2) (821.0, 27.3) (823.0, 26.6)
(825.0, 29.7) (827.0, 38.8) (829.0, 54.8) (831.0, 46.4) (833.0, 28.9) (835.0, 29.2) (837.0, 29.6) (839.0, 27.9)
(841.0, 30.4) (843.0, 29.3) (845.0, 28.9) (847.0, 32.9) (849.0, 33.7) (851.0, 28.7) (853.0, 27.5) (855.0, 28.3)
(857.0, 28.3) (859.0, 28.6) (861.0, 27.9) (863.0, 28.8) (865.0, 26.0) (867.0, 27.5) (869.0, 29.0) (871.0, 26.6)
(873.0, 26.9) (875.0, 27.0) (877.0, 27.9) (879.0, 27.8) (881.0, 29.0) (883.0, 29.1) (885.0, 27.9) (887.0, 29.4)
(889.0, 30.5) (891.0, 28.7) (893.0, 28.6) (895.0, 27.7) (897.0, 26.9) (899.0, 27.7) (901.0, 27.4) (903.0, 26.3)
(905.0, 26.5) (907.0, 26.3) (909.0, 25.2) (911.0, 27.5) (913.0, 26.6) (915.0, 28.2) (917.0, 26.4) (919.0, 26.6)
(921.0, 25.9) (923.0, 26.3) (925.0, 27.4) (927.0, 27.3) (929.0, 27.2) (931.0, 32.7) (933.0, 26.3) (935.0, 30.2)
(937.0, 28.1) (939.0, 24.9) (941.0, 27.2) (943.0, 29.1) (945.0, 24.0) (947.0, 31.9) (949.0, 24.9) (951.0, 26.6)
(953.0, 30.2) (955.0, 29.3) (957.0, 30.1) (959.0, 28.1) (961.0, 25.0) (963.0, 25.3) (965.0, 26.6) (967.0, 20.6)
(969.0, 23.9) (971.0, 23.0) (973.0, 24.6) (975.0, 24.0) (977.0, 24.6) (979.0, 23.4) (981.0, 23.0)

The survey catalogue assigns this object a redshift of 0.262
